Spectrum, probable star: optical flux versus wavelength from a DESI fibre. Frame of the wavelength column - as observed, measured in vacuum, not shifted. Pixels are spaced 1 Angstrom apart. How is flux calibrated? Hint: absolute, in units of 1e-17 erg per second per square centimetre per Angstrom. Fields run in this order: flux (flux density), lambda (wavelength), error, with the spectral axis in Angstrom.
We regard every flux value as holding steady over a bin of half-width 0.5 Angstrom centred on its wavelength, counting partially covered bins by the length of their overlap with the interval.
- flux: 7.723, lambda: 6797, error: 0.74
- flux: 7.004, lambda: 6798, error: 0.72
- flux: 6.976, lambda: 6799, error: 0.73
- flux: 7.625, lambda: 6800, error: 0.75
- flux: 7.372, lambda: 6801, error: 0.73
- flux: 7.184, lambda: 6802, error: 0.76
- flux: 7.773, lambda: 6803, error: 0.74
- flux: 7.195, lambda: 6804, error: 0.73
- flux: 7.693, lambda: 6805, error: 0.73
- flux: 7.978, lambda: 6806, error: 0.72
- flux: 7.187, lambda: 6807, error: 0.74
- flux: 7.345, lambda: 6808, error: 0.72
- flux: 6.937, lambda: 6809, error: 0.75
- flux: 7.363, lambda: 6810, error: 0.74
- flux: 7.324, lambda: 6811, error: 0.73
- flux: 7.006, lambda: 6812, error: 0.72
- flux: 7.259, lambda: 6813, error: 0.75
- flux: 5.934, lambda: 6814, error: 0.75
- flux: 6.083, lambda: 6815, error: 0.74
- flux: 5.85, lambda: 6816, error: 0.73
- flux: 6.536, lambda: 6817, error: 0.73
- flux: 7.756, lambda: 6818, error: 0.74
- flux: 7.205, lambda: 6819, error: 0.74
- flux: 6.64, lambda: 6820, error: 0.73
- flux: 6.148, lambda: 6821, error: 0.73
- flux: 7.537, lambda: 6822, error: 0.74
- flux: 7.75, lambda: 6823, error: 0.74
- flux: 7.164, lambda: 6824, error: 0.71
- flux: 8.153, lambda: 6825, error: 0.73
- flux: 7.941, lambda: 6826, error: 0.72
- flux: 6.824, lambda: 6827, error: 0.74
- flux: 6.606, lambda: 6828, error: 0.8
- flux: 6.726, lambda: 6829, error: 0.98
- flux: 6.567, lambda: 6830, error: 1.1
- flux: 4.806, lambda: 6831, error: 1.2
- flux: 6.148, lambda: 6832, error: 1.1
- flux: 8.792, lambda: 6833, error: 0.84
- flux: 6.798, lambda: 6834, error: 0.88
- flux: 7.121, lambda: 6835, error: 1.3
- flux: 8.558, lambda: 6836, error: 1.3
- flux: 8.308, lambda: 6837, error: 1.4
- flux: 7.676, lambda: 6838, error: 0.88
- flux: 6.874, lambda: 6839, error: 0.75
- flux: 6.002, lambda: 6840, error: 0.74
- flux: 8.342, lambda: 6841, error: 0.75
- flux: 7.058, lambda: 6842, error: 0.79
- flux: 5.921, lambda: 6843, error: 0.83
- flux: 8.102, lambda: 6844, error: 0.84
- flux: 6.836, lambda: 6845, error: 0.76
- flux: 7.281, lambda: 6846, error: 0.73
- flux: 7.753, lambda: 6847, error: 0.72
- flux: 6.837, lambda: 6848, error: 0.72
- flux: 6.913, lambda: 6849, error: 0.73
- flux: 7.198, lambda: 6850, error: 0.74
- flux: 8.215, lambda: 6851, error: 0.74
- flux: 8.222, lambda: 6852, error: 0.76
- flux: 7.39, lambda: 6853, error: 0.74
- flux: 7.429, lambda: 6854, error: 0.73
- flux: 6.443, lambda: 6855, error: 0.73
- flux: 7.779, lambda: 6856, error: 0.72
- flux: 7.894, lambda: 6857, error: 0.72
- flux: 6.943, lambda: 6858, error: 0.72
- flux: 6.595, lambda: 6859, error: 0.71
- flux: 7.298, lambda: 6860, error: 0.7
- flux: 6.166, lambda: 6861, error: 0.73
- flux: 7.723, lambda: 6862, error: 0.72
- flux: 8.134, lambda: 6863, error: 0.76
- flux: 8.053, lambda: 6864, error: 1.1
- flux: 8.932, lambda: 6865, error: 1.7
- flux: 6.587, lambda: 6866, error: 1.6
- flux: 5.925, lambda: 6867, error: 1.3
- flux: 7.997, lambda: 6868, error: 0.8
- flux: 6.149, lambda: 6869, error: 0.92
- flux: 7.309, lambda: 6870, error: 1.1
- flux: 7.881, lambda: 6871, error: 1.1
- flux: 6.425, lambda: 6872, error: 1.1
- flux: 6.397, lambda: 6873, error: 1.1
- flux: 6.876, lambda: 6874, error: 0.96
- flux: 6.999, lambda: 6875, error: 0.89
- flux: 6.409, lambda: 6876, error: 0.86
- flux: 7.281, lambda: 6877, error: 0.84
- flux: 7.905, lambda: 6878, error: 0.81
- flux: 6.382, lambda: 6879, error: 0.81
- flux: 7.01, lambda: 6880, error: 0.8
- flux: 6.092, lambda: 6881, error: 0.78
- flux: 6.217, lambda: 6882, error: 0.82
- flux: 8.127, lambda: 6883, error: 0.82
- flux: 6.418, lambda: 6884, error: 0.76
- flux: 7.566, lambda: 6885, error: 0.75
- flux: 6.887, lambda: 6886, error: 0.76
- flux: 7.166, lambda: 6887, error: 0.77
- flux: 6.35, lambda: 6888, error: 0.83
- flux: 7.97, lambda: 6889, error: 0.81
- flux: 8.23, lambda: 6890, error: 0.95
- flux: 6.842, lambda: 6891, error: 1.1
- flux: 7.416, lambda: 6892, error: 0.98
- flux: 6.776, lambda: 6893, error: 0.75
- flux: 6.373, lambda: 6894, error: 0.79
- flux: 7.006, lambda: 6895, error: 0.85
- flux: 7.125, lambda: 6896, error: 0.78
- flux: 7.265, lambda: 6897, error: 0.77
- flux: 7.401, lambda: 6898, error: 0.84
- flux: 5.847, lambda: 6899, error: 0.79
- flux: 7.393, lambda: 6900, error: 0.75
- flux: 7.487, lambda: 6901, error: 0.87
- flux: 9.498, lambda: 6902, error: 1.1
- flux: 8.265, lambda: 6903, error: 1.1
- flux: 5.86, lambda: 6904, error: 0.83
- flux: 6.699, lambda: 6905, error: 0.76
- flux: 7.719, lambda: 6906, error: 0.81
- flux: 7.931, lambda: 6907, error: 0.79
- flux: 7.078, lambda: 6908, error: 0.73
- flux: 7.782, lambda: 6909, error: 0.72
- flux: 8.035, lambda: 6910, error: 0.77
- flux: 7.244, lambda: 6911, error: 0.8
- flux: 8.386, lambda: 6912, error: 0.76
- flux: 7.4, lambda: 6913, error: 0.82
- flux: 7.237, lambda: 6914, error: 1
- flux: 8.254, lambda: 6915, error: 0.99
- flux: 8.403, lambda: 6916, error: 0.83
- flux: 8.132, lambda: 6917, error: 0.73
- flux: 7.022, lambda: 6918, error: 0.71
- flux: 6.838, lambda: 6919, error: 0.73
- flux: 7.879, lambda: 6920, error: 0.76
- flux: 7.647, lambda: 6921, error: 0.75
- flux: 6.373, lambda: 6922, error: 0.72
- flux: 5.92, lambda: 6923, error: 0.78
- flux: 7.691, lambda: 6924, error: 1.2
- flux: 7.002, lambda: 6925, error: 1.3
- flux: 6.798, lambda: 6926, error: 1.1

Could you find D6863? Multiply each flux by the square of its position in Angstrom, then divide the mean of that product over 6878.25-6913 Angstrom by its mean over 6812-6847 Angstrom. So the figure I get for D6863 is 1.05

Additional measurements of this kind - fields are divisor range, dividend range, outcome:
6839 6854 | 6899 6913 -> 1.06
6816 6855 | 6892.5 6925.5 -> 1.05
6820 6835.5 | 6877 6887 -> 1.01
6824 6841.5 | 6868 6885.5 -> 0.98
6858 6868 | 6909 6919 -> 1.08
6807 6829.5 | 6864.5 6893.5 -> 1.02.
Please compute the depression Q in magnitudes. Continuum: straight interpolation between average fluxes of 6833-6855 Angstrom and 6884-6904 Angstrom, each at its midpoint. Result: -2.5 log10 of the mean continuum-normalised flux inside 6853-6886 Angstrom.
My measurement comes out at 0.03 mag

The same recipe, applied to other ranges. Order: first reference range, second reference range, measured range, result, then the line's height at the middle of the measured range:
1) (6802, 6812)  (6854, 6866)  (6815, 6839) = 0.05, 7.4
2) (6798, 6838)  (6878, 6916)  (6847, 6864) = -0.02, 7.21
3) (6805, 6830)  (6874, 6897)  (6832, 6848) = -0.05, 7.05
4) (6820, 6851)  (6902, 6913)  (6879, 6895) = 0.07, 7.47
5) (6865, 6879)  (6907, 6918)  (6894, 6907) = 0.04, 7.53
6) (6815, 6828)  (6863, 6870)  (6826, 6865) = -0.01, 7.21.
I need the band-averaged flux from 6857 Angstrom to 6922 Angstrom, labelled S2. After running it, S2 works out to 7.26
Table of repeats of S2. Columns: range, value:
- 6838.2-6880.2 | 7.19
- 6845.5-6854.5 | 7.47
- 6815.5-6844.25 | 7.09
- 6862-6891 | 7.14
